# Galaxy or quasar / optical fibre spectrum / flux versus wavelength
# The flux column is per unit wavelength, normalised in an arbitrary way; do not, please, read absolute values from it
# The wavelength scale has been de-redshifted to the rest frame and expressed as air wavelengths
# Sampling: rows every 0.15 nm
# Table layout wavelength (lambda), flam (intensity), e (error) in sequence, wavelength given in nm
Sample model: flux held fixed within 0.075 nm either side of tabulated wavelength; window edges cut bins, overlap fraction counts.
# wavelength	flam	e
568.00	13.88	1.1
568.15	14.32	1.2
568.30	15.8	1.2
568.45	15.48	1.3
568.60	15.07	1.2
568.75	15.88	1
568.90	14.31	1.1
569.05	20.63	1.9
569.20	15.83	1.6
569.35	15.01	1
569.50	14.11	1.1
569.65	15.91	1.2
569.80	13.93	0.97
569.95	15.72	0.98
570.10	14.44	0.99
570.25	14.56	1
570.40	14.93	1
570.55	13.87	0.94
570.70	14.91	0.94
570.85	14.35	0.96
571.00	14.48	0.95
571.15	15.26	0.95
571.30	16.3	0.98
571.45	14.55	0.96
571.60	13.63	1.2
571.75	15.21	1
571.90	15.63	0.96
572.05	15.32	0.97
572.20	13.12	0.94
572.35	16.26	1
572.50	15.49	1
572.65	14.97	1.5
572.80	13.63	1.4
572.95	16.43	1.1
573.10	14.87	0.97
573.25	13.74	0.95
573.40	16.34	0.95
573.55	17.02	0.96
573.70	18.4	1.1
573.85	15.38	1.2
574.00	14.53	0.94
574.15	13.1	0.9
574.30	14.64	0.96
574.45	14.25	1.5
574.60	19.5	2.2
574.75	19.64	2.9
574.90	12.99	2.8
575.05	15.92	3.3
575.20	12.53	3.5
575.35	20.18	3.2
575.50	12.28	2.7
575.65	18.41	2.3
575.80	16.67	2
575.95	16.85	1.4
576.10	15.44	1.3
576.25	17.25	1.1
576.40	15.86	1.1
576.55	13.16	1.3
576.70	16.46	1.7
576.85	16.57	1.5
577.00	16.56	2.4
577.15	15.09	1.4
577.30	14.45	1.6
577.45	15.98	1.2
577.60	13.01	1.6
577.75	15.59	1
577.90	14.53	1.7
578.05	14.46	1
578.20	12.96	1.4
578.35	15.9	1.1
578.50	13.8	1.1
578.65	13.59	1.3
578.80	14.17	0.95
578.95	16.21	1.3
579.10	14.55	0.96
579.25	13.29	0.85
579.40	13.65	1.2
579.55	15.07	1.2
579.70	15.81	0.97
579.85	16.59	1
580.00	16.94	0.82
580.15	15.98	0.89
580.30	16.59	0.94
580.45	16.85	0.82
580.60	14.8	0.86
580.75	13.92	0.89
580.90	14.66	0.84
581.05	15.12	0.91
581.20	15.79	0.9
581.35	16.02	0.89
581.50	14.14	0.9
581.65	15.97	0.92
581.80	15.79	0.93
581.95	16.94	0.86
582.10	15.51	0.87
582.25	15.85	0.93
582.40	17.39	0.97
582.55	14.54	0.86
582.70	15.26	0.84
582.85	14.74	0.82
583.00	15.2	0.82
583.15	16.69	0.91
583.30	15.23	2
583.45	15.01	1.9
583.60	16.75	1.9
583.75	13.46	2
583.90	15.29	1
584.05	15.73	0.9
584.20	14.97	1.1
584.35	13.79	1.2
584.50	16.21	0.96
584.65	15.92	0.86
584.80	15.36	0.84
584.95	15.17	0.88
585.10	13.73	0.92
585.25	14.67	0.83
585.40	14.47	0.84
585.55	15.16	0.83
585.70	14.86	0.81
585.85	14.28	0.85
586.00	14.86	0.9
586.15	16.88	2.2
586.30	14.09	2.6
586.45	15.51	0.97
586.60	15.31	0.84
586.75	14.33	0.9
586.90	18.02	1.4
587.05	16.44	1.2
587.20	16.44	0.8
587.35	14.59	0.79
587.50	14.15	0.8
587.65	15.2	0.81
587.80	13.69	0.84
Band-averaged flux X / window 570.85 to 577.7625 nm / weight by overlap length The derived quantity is 15.5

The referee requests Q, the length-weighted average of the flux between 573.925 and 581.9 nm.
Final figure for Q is 15.4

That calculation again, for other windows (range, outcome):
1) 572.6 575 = 15.6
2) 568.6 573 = 15.1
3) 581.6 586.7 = 15.3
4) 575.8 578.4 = 15.3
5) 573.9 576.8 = 15.8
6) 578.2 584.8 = 15.3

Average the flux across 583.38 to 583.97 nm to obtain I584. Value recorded 15.1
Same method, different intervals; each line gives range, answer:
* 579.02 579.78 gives 14.5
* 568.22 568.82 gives 15.5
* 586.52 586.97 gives 15.9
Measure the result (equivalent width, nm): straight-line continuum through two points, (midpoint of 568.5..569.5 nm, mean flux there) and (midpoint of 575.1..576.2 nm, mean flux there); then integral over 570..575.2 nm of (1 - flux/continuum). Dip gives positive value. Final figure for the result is 0.27 nm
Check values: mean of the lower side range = 16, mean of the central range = 15.2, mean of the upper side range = 16.1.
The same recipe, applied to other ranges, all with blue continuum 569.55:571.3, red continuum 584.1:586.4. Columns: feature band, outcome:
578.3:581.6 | -0.05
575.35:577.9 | -0.14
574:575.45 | -0.08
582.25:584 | -0.06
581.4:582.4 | -0.06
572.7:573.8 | -0.07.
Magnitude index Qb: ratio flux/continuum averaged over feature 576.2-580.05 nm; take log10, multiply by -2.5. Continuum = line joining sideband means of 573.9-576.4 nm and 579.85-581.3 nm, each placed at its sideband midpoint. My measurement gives 0.052 mag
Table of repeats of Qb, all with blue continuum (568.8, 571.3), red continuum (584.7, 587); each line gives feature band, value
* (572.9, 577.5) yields -0.05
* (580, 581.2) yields -0.03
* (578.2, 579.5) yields 0.06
